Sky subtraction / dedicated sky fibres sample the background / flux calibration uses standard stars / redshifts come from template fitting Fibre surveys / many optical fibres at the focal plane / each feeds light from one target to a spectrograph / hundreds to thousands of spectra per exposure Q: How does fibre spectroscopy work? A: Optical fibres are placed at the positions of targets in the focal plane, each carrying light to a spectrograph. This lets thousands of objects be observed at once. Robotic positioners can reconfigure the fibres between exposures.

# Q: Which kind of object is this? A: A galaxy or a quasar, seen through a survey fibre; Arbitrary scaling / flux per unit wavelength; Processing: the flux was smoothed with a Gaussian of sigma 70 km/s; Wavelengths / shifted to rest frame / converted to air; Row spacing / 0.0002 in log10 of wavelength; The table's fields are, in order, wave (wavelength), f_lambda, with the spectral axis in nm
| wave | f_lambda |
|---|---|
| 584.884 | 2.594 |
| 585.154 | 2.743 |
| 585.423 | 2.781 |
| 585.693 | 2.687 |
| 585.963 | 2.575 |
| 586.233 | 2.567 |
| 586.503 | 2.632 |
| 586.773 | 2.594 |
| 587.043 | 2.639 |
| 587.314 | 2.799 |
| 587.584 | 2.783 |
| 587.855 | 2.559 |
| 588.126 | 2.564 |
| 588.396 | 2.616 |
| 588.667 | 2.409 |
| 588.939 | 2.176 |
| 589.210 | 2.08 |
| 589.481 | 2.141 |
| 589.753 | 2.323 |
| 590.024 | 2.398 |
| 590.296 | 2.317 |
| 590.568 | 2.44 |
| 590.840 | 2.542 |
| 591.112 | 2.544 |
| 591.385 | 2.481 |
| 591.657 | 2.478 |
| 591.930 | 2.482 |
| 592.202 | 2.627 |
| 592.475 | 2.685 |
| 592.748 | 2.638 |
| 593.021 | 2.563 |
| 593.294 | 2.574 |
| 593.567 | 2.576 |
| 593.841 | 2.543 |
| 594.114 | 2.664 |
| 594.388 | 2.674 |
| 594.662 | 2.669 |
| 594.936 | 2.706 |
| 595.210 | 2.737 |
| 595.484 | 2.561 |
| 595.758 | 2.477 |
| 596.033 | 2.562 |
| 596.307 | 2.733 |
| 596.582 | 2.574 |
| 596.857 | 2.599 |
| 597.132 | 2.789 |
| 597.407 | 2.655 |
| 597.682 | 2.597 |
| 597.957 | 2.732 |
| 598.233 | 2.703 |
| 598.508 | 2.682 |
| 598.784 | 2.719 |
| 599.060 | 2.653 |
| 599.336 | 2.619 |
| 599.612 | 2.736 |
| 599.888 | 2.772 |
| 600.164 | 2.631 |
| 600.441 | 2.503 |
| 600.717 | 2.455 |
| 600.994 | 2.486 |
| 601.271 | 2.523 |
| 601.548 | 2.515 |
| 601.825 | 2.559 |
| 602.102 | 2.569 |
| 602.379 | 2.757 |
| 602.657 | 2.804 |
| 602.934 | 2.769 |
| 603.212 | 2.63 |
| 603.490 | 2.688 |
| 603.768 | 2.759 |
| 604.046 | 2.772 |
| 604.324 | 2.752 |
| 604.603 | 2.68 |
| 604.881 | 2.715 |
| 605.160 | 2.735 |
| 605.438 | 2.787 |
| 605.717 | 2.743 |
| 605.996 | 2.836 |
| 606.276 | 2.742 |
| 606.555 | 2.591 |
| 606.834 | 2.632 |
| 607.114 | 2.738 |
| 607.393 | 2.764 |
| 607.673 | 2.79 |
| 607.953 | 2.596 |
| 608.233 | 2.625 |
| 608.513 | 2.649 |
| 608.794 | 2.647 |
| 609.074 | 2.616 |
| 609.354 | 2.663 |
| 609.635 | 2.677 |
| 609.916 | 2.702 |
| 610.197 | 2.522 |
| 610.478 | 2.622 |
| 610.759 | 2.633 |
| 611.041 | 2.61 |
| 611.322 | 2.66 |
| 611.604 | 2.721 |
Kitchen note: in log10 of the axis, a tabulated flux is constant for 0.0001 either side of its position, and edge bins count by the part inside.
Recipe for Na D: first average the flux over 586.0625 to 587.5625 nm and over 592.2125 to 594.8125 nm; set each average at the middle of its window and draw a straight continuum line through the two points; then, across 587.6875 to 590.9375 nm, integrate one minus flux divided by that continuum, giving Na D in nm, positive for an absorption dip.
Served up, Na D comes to 0.32 nm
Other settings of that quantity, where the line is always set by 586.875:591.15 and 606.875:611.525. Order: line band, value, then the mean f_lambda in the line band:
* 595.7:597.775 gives -0.078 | 2.63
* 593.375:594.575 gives -0.052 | 2.61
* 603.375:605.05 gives -0.078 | 2.73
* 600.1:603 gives -0.012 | 2.59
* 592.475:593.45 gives -0.042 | 2.61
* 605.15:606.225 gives -0.064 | 2.78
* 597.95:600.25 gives -0.123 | 2.69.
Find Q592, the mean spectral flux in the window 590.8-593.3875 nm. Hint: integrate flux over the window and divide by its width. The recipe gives 2.56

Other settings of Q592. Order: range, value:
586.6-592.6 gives 2.49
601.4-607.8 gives 2.71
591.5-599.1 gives 2.63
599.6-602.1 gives 2.57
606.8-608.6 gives 2.69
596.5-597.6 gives 2.66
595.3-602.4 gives 2.62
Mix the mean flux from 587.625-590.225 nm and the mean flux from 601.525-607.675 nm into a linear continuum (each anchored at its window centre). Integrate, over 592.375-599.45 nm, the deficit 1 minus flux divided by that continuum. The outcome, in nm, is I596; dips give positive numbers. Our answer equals -0.32 nm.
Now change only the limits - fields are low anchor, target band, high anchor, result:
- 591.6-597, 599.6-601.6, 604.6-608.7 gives 0.07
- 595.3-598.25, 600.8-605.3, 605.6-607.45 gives 0.04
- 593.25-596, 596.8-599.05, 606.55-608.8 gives -0.05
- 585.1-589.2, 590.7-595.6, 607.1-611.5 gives 0.02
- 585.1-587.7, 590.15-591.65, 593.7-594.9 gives 0.11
